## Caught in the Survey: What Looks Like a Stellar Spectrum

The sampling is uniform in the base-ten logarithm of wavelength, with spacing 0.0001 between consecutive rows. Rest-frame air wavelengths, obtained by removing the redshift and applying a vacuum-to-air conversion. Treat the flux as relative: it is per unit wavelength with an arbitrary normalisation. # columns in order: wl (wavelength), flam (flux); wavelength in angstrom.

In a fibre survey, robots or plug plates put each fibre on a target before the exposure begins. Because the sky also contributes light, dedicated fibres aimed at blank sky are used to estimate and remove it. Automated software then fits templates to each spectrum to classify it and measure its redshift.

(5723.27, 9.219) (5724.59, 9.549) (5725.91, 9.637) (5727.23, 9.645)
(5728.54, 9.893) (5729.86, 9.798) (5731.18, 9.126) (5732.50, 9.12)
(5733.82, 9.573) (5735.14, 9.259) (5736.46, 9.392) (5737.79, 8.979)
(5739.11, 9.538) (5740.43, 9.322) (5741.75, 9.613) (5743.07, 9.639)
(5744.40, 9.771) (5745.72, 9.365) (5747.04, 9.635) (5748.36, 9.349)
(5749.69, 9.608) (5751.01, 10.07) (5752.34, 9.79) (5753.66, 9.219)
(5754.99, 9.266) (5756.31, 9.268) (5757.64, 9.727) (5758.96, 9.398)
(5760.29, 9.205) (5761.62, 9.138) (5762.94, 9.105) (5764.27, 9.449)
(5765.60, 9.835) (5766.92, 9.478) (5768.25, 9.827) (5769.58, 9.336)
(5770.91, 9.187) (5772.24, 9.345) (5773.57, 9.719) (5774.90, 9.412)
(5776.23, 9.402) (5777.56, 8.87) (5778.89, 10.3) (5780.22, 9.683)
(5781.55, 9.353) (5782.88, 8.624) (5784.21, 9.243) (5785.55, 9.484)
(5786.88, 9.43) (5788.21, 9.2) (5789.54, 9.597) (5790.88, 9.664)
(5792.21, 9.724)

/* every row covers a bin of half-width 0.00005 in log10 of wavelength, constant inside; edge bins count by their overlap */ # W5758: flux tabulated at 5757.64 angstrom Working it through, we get 9.727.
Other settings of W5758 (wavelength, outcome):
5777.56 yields 8.87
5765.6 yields 9.835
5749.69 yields 9.608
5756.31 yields 9.268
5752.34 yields 9.79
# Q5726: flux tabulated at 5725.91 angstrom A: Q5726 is 9.637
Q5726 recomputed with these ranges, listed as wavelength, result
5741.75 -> 9.613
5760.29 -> 9.205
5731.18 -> 9.126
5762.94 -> 9.105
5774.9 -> 9.412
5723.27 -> 9.219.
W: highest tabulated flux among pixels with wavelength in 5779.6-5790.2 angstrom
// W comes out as 9.683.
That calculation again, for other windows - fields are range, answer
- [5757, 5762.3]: 9.727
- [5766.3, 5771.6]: 9.827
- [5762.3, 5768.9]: 9.835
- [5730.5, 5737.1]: 9.573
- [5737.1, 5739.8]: 9.538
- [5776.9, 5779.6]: 10.3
